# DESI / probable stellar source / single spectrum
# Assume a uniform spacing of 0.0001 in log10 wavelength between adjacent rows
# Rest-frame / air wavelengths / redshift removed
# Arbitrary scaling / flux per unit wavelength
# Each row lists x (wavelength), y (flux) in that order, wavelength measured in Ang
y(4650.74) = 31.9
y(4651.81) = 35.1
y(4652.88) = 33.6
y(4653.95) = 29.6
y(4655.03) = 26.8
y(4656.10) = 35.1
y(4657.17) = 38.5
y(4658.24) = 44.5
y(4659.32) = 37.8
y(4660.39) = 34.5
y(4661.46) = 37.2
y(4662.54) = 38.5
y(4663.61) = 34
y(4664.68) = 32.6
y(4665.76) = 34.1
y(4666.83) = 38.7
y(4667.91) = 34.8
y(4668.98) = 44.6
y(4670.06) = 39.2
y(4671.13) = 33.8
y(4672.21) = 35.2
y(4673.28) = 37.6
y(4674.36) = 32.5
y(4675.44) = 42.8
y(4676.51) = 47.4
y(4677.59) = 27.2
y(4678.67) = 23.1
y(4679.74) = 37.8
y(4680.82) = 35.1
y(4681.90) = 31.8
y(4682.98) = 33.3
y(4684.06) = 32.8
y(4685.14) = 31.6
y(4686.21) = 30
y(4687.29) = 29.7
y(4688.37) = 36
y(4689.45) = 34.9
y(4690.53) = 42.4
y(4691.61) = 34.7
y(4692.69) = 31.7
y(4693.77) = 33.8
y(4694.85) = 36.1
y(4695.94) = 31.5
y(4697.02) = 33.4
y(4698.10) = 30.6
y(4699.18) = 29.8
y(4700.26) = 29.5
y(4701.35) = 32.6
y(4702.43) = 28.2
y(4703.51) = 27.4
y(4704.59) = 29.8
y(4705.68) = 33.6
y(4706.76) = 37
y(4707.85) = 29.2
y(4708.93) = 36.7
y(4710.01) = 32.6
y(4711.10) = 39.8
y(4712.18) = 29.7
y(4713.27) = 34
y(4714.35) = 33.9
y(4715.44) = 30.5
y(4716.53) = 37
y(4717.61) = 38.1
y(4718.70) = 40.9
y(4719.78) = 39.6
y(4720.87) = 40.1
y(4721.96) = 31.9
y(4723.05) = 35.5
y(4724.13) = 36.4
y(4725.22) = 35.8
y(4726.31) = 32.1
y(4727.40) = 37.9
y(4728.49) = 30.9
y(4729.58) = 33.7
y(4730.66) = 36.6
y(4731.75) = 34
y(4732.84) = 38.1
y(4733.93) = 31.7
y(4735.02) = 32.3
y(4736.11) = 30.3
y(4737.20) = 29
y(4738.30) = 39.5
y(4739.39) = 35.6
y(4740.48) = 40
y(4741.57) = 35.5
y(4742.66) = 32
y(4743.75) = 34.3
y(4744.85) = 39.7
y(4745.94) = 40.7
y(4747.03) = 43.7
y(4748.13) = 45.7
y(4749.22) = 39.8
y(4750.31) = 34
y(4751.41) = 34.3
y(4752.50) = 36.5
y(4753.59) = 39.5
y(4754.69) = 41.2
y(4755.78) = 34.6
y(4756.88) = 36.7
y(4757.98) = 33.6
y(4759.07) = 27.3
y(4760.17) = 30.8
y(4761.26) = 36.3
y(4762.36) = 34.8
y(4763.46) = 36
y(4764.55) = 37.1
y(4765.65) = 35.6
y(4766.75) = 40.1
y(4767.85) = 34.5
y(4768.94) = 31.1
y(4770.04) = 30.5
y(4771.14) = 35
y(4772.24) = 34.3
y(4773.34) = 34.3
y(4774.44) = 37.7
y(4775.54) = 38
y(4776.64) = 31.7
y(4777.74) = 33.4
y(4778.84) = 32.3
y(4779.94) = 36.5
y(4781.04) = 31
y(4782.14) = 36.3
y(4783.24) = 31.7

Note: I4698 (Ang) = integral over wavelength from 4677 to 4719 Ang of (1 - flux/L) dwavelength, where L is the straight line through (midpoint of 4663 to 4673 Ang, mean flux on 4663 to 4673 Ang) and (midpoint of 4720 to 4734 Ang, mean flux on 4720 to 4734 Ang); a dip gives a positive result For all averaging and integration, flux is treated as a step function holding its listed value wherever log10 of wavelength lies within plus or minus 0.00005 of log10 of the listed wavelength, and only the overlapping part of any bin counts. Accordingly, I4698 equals 3.3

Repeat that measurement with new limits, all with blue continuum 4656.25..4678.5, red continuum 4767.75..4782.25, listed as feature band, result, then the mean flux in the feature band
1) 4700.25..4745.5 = 1.3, 34.4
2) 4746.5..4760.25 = -0.9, 36.9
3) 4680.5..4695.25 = 1.1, 33.8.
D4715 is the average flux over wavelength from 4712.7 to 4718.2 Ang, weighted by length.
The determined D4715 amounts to 34.7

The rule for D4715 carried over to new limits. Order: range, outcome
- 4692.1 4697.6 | 33.3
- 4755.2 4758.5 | 35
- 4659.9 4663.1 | 36.7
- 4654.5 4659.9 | 36.6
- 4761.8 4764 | 35.3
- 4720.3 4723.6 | 35.9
